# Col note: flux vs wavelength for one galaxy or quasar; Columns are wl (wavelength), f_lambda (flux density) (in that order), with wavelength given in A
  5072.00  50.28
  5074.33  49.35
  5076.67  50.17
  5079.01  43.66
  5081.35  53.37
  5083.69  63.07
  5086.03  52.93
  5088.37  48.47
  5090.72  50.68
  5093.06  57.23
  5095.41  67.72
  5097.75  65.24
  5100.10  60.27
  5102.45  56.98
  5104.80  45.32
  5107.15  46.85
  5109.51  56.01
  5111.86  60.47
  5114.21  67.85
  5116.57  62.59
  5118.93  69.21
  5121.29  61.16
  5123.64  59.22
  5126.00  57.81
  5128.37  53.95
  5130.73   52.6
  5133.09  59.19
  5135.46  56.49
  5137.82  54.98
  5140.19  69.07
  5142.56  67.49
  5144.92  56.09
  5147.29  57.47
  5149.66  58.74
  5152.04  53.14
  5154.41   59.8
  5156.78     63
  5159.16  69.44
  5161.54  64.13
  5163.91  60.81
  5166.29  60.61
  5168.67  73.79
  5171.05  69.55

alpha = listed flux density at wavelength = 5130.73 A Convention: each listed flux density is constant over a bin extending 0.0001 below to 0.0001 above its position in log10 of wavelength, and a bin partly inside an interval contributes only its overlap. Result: 52.6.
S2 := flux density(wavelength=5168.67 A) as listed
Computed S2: 73.79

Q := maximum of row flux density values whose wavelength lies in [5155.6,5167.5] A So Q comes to 69.44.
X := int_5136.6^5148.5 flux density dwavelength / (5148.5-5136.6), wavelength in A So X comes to 61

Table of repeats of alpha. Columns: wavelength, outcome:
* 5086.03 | 52.93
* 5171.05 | 69.55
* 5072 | 50.28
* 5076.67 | 50.17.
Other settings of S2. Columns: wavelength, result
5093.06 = 57.23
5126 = 57.81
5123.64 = 59.22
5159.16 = 69.44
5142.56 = 67.49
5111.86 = 60.47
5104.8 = 45.32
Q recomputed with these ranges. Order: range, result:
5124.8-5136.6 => 59.19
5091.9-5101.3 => 67.72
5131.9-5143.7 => 69.07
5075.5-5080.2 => 50.17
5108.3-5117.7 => 67.85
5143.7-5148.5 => 57.47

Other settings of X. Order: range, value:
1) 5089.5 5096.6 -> 58.5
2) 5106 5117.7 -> 58.8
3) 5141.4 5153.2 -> 58.6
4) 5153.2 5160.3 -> 64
